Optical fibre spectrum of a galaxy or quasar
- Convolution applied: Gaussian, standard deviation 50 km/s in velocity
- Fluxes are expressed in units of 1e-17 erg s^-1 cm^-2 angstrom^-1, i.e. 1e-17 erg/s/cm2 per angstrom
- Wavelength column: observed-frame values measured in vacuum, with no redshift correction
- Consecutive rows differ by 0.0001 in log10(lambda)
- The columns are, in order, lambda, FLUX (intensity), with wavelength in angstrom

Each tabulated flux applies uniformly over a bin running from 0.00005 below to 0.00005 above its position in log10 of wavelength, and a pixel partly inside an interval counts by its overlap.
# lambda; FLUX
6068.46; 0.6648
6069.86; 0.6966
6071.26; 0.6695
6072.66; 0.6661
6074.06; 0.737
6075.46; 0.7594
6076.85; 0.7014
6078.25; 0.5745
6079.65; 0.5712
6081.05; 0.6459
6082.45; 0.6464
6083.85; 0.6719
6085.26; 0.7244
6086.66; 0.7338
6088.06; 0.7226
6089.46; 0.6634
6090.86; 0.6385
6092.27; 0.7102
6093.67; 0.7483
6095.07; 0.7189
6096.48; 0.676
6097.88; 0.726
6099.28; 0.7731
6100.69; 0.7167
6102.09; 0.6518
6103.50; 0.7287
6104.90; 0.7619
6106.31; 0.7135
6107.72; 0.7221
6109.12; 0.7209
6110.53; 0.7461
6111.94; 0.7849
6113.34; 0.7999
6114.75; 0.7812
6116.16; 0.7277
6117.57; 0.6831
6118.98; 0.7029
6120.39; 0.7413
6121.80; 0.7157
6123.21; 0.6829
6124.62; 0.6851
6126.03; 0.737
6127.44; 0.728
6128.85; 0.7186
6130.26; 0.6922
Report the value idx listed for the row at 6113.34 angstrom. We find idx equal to 0.7999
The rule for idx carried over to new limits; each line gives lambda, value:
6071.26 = 0.6695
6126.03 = 0.737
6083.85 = 0.6719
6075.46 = 0.7594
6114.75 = 0.7812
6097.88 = 0.726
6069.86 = 0.6966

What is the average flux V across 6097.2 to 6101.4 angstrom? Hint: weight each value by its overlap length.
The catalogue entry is 0.739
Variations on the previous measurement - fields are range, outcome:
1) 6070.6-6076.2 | 0.709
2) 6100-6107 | 0.715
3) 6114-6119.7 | 0.723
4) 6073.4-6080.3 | 0.67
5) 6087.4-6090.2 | 0.693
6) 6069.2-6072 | 0.682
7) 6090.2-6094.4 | 0.7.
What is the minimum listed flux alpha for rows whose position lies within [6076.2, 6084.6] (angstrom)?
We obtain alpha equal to 0.5712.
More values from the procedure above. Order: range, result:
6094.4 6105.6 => 0.6518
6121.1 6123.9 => 0.6829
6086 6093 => 0.6385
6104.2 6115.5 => 0.7135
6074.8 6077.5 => 0.7014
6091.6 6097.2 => 0.676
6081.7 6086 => 0.6464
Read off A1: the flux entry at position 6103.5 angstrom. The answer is 0.7287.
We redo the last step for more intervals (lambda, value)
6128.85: 0.7186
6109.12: 0.7209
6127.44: 0.728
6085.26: 0.7244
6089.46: 0.6634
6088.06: 0.7226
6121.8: 0.7157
